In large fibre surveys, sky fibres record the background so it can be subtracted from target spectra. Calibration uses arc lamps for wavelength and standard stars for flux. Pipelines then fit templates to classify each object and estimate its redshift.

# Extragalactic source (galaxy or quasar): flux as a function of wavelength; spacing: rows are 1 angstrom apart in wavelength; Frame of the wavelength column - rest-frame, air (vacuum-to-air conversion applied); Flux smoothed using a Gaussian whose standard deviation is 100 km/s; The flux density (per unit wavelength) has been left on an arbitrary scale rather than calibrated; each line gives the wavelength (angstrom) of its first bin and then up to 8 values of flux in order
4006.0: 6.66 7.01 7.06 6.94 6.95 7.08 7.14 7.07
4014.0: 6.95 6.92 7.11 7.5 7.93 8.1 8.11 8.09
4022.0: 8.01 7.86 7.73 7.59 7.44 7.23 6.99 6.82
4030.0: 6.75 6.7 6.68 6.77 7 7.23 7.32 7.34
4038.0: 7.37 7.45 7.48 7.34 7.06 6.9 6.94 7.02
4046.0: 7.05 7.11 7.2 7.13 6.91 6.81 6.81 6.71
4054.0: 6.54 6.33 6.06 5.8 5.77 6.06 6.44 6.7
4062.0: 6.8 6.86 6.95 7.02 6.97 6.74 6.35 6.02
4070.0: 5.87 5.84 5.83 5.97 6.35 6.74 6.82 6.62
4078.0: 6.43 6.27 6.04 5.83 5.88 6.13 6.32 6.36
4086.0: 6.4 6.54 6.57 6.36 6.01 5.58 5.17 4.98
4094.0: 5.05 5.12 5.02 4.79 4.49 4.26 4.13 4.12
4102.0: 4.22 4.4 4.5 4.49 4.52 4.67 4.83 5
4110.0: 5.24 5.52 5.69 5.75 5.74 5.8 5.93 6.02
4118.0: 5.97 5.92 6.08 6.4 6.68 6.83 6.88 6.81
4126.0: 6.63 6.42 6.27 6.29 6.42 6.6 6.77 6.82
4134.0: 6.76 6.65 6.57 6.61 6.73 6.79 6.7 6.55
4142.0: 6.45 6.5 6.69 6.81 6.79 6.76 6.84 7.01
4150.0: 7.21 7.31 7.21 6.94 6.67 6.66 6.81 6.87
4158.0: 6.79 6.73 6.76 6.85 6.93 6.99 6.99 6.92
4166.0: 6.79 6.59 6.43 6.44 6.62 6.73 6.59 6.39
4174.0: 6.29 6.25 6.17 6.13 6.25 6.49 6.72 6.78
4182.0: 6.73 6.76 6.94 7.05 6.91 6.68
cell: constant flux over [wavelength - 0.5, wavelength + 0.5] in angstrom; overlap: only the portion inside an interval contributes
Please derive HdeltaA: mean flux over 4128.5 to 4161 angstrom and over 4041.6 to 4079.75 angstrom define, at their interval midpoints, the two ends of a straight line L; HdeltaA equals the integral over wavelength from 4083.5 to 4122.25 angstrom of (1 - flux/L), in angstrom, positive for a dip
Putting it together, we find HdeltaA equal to 7.4 angstrom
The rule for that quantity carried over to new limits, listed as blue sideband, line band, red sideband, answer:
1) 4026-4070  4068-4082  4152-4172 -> 1.3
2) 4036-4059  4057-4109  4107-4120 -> 3.7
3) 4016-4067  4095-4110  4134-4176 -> 5.0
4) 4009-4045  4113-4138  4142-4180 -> 1.6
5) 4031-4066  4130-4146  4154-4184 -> 0.1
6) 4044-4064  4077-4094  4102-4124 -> 0.0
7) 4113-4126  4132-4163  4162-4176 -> -1.6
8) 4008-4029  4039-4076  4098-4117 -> -1.8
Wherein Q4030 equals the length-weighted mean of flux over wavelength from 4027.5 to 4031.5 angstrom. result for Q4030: 6.81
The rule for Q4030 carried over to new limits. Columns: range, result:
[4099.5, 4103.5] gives 4.22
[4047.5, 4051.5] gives 7.01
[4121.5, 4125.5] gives 6.8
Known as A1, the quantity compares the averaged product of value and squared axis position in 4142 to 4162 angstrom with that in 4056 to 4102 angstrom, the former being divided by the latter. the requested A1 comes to 1.19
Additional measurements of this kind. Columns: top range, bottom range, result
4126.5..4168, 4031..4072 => 1.05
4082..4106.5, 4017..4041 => 0.73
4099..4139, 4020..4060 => 0.86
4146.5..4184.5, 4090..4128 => 1.27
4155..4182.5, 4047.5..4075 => 1.08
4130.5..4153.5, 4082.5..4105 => 1.32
